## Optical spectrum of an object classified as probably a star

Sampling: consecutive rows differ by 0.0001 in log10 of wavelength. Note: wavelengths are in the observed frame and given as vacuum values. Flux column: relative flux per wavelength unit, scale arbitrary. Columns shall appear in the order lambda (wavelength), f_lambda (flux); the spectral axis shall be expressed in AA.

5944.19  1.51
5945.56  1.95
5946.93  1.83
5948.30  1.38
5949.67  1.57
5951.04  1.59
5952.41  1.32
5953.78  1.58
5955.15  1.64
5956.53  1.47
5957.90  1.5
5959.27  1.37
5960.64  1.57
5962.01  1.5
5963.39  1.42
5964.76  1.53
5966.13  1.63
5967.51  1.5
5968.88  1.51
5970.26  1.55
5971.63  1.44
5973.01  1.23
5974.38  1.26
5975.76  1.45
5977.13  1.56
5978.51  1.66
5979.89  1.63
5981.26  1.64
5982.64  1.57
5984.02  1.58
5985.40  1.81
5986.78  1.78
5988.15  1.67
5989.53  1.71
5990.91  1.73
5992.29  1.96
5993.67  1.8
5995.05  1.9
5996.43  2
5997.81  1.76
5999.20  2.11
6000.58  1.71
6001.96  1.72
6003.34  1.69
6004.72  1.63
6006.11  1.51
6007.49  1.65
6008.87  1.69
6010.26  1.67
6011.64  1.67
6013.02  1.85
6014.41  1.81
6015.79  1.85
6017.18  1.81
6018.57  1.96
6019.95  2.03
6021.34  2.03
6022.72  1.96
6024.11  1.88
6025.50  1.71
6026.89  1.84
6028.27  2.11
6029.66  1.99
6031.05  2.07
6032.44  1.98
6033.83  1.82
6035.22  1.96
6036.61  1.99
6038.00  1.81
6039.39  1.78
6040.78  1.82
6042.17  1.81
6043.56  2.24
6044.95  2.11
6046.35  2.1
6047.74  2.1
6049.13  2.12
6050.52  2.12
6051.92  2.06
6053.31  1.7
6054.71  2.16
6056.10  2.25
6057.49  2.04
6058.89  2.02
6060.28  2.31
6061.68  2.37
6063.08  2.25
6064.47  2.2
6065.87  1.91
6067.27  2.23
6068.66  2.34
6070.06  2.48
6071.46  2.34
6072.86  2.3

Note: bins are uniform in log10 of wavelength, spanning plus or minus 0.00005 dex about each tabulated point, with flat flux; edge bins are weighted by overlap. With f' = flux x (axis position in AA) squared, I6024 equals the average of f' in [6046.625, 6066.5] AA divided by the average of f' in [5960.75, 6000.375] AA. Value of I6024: 1.3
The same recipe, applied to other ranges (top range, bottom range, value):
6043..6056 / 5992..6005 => 1.16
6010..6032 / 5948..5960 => 1.30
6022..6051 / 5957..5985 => 1.33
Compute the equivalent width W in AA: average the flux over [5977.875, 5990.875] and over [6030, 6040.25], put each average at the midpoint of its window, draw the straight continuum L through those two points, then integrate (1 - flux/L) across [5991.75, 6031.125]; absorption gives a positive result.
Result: -0.7 AA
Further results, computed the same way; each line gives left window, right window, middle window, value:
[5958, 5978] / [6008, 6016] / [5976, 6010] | -2.01 AA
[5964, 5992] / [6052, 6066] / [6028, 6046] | 0.16 AA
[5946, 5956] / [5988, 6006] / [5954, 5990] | 2.69 AA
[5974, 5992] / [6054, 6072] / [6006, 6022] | 0.51 AA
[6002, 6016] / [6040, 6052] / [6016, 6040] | -0.61 AA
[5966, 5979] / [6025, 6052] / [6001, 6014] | 0.44 AA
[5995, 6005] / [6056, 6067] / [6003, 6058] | 2.24 AA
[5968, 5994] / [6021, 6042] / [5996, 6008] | -0.13 AA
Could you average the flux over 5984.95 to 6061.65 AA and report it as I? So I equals 1.9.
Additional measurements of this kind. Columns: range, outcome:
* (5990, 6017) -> 1.77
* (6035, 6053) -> 2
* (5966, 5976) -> 1.43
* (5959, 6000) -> 1.63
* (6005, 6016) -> 1.7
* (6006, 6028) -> 1.82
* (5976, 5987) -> 1.64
